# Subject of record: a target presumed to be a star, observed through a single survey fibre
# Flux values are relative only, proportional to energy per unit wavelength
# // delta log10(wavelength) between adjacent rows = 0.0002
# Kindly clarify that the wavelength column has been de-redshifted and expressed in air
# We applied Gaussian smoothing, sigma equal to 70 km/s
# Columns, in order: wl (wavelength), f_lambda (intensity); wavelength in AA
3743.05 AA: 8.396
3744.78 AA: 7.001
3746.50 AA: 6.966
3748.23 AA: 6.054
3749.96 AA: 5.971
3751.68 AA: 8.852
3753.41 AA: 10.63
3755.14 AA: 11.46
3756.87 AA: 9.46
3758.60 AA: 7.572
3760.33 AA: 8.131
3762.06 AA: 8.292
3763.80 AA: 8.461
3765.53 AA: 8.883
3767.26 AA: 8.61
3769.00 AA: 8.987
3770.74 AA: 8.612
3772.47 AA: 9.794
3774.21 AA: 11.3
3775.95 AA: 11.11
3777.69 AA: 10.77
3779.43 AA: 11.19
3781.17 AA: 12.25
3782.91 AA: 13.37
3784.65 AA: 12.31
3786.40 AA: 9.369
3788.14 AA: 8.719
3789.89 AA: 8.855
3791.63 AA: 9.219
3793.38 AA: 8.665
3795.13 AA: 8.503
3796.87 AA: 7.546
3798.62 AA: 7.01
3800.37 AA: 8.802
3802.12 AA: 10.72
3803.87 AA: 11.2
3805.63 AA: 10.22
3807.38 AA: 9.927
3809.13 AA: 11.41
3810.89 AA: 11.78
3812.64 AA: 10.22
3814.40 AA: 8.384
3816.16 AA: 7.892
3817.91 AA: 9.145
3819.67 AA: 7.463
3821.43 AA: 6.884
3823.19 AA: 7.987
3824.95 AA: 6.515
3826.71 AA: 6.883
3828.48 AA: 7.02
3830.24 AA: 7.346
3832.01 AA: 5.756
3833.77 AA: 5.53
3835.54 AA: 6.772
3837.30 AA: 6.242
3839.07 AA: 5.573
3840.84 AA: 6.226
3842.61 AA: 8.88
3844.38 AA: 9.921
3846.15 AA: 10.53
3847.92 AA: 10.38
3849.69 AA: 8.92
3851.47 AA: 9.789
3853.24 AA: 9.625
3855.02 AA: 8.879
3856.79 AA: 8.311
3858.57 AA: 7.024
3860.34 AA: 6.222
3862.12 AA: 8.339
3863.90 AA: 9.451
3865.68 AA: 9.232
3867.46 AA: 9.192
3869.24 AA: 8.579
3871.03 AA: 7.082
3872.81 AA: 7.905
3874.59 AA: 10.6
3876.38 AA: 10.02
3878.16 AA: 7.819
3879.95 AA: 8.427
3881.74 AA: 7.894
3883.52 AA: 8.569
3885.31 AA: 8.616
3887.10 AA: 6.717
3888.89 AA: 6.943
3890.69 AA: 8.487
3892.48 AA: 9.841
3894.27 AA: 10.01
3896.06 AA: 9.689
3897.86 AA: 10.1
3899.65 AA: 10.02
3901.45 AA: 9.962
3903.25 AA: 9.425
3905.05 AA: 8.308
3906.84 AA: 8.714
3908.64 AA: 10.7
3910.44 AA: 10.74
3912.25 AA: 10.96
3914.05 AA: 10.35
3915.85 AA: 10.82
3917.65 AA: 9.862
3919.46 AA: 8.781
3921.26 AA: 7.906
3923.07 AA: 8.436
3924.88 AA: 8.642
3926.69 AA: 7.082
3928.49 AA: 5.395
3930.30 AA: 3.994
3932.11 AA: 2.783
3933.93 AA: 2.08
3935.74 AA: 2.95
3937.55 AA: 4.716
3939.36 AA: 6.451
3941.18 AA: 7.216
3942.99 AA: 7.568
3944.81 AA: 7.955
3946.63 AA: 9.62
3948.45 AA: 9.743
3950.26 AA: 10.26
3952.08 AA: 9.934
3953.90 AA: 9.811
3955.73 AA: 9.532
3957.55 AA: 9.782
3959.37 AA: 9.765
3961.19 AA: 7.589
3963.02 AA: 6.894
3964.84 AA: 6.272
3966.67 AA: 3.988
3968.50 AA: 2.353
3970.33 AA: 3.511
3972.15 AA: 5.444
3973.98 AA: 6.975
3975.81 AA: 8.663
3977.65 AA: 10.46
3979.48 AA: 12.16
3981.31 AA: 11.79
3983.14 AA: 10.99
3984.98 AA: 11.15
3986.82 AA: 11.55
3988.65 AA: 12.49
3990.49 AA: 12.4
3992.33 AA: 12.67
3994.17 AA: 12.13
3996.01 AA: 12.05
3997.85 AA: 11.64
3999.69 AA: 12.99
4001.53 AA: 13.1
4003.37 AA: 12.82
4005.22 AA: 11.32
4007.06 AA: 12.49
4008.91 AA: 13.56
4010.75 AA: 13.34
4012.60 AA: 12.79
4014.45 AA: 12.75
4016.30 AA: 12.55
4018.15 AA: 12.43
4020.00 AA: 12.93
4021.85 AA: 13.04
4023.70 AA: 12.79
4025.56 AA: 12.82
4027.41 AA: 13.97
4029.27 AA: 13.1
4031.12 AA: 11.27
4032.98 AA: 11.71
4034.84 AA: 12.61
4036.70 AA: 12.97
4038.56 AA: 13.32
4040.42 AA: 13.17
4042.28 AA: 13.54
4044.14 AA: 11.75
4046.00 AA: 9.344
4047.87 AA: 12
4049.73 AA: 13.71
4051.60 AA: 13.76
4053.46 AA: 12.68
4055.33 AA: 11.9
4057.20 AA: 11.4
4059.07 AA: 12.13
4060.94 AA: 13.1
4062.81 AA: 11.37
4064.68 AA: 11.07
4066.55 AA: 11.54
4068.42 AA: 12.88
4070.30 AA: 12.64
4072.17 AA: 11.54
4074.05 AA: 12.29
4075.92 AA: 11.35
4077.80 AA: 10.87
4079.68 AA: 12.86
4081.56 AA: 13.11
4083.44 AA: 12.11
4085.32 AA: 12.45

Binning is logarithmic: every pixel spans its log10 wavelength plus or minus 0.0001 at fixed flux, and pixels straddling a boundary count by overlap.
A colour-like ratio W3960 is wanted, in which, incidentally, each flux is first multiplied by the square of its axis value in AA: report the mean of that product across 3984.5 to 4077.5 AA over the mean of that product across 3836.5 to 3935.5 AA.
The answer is 1.6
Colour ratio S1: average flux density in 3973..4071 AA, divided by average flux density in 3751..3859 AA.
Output 1.4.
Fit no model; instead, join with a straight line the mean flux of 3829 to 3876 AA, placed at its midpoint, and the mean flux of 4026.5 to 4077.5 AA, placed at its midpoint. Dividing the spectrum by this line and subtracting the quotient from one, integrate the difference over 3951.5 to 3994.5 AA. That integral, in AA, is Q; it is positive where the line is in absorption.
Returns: 6.6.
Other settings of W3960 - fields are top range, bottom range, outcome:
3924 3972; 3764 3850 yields 0.81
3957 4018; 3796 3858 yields 1.34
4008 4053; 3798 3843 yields 1.74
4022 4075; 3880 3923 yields 1.44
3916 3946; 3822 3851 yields 0.90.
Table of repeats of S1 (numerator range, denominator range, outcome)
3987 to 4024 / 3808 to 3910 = 1.48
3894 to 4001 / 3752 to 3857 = 0.97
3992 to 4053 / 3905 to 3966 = 1.58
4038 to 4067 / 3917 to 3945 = 1.95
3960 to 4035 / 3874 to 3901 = 1.22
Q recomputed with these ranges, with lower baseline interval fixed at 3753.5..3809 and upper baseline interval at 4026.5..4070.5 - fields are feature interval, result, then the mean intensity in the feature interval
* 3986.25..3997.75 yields -0.38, 12.2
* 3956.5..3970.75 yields 6.33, 6.39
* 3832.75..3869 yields 7.49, 8.25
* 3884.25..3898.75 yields 2.69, 8.79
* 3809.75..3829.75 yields 3.67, 8.22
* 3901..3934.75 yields 8.85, 8.14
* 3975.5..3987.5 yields 0.64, 11.1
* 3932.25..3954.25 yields 8.14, 7.14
